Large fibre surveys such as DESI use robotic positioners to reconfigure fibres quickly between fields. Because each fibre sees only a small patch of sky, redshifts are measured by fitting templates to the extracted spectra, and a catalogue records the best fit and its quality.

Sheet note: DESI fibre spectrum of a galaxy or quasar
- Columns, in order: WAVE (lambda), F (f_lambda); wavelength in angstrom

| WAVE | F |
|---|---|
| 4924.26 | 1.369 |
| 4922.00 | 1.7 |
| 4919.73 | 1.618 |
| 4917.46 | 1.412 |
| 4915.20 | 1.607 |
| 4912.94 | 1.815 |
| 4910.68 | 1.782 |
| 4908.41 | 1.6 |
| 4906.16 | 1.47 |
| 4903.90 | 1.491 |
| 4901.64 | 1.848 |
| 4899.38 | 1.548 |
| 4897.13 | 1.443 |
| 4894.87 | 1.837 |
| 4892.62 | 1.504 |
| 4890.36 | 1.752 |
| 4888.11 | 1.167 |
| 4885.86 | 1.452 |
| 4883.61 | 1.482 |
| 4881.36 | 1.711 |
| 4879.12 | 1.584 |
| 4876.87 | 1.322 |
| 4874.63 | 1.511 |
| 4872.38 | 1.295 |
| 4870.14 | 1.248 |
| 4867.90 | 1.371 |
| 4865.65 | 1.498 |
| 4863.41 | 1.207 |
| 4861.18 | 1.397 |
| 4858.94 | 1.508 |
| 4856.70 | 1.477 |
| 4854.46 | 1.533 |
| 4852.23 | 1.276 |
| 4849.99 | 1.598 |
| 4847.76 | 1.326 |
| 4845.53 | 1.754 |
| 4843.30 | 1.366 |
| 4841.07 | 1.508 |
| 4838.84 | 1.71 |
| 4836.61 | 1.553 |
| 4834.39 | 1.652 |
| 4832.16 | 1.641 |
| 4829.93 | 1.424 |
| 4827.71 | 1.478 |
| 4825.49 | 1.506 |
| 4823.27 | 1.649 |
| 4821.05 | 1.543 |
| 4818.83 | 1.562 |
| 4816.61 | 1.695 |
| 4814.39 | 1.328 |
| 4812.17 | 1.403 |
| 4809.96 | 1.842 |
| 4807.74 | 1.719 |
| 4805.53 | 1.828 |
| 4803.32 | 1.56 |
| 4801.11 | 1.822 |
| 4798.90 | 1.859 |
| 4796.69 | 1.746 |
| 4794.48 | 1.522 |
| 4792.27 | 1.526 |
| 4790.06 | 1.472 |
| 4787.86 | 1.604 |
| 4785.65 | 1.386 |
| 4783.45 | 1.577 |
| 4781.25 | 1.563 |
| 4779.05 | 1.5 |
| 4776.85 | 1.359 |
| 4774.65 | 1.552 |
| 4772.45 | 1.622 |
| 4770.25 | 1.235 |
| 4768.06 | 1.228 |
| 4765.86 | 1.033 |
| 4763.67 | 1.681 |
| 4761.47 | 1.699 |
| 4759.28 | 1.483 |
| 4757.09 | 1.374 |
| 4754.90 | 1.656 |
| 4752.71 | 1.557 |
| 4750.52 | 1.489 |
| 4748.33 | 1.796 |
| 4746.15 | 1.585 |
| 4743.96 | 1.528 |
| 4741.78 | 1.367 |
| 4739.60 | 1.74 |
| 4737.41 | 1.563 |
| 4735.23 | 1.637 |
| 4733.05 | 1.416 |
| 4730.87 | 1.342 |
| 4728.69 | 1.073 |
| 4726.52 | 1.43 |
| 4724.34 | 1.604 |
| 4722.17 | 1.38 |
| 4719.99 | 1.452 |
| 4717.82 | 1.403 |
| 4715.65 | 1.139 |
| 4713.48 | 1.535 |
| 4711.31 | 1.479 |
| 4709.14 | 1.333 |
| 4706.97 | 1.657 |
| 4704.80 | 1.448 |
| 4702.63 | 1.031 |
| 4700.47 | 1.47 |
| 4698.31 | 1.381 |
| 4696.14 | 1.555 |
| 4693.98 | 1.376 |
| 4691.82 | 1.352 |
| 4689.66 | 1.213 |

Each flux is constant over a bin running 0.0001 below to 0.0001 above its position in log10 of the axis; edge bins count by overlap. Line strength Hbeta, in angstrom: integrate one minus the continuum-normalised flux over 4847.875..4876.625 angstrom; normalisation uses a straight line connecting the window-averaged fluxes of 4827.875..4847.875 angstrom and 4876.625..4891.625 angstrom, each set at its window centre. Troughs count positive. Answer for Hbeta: 2.4 angstrom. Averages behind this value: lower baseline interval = 1.56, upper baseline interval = 1.51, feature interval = 1.4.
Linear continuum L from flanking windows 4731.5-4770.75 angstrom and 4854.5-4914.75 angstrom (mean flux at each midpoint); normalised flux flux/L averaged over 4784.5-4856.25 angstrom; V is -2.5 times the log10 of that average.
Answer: -0.045 mag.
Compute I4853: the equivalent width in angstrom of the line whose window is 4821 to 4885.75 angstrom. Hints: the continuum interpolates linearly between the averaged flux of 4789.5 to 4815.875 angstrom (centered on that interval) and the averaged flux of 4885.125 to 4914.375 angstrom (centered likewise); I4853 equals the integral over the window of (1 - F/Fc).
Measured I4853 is 5.2 angstrom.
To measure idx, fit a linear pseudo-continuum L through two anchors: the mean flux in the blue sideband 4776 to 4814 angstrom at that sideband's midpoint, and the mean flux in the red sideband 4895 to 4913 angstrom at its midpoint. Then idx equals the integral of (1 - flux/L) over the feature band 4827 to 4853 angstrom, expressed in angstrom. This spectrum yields 1.35 angstrom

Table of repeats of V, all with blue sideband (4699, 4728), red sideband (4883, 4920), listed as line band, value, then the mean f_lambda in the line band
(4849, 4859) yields 0.045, 1.47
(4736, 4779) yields -0.041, 1.5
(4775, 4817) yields -0.078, 1.59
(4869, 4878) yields 0.157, 1.34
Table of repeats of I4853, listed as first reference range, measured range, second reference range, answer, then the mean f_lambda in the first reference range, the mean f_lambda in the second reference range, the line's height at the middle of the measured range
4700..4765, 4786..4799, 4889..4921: -0.5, 1.48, 1.62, 1.53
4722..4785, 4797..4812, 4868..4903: -2.5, 1.49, 1.51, 1.5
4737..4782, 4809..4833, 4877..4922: -0.2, 1.5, 1.58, 1.54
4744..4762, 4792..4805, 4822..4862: -1.2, 1.57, 1.52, 1.55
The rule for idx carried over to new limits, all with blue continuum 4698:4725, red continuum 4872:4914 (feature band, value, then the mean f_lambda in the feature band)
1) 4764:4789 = 0.54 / 1.43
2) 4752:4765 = -1.06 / 1.57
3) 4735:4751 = -1.74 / 1.59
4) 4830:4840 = -0.68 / 1.62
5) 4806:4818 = -0.93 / 1.61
